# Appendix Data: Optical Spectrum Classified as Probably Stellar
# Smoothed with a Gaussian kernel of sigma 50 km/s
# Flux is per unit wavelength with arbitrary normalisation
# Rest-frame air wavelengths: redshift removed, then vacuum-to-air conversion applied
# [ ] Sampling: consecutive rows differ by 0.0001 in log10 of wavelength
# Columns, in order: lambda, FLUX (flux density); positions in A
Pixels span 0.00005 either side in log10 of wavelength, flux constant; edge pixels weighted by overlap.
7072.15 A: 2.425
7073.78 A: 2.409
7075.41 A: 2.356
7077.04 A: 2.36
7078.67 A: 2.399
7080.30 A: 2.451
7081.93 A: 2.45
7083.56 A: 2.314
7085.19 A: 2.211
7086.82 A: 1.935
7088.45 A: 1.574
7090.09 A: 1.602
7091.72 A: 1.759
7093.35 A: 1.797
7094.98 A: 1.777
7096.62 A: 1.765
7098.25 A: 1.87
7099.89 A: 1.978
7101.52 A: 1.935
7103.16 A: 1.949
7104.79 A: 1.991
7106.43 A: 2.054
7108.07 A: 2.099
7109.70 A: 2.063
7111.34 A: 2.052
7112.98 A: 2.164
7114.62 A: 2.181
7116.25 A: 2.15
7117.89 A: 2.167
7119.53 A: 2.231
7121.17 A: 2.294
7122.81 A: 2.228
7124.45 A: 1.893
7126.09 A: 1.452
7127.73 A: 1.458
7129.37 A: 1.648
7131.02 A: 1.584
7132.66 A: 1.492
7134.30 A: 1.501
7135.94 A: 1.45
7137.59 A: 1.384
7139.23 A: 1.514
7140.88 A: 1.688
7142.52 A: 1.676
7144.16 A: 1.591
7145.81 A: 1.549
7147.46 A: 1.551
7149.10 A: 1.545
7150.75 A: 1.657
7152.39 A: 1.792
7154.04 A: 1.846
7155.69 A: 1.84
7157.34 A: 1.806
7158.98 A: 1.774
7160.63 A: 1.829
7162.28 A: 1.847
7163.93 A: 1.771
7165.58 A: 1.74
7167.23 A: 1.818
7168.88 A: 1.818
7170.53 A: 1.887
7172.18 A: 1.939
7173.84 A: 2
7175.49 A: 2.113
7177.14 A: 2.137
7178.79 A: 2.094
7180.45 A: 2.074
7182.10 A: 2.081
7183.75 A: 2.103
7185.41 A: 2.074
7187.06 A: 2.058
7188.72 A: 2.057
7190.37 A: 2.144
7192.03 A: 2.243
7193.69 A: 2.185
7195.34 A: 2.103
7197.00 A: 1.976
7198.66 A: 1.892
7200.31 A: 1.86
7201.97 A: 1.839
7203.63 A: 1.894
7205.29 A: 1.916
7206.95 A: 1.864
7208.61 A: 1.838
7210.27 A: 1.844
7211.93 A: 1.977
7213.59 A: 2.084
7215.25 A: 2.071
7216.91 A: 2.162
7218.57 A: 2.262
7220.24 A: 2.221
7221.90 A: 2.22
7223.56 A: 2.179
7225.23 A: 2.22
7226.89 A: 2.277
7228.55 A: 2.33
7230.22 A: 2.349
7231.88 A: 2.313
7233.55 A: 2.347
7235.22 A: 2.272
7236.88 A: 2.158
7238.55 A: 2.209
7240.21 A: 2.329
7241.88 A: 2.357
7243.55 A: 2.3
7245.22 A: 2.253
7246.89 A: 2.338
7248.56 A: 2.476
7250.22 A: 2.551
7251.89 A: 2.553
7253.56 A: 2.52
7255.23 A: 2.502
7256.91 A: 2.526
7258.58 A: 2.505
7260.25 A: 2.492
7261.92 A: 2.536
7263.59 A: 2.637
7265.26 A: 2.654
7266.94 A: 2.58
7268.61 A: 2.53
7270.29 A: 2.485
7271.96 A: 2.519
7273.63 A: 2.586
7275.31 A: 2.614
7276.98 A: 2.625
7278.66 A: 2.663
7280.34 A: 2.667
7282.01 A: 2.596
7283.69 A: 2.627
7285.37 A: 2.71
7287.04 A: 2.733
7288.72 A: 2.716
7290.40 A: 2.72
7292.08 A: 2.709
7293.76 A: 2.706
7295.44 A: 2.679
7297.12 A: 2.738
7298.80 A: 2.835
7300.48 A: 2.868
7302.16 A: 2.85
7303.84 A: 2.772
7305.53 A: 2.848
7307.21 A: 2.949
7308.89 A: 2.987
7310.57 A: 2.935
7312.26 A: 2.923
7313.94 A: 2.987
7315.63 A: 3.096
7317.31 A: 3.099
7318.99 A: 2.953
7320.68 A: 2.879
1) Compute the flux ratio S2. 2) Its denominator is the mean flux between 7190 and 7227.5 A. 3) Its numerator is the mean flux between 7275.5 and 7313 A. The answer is 1.35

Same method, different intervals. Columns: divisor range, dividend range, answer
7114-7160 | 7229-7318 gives 1.50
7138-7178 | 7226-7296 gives 1.41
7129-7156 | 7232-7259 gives 1.49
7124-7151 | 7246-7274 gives 1.62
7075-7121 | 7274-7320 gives 1.36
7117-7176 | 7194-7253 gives 1.23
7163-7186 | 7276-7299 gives 1.36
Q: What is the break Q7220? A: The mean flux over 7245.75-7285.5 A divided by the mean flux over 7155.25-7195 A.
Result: 1.29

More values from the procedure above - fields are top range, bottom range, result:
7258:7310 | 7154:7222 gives 1.35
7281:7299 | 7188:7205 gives 1.34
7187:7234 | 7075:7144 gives 1.09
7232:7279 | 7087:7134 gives 1.30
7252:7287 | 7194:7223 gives 1.29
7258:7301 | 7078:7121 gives 1.30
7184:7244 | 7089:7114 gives 1.10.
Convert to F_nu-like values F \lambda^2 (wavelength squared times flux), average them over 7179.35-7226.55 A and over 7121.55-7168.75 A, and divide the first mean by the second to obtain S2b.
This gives 1.24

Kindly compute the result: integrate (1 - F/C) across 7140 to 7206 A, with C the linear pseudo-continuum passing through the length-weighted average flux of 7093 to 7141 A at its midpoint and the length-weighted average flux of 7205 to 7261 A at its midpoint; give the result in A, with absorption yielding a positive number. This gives 5.2 A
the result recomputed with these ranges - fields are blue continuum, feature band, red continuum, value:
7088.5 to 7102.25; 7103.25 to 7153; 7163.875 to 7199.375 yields 1.9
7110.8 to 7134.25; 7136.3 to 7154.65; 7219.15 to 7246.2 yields 3.5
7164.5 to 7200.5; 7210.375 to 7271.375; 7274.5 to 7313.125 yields 1.5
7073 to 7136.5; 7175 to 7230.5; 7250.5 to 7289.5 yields 6.2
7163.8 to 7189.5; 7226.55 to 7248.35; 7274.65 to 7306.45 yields 0.7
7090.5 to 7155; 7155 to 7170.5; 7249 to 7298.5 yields 1.7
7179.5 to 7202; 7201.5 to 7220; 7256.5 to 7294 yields 1.7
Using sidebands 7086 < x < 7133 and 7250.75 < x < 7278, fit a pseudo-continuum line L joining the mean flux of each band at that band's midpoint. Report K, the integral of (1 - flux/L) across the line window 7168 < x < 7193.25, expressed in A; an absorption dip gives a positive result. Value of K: 1.7 A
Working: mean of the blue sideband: 1.91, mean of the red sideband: 2.55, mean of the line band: 2.06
